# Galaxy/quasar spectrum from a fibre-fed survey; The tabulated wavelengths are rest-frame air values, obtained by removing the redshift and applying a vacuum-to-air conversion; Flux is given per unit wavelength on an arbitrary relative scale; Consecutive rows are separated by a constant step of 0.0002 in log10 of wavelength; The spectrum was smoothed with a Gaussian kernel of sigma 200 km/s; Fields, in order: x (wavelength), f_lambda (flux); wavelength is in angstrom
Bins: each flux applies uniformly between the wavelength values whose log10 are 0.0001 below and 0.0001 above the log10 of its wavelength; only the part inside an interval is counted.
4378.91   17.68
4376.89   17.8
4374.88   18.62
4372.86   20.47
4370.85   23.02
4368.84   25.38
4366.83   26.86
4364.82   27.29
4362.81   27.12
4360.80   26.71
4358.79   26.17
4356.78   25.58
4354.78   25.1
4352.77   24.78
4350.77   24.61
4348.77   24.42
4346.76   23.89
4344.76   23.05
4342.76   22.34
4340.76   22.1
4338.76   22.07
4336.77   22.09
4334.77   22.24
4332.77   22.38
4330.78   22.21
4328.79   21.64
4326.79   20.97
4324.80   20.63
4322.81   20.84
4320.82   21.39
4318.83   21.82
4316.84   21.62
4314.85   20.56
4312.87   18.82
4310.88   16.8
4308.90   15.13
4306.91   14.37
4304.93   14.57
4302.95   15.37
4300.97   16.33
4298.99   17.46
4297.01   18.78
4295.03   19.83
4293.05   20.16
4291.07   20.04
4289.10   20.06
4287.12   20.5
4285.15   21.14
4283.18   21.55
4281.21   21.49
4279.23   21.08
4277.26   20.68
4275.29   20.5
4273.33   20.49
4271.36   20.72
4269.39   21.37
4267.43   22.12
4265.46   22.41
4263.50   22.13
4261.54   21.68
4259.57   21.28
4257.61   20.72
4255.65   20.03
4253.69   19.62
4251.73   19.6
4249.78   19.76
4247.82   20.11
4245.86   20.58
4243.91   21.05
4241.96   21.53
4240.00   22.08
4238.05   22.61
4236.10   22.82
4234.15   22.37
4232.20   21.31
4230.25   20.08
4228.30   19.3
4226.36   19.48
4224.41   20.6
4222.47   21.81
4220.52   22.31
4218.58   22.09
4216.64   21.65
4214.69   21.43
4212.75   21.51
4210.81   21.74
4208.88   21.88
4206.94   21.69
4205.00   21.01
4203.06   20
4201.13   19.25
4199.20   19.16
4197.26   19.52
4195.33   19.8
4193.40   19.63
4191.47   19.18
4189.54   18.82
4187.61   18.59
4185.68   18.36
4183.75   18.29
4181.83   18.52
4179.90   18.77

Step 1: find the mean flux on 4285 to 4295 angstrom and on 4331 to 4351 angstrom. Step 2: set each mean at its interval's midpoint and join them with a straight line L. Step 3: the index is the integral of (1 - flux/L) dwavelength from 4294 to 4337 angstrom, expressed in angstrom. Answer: 4.5 angstrom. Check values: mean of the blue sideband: 20.3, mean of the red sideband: 22.8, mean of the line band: 19.3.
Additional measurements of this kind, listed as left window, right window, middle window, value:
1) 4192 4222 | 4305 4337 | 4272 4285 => -0.4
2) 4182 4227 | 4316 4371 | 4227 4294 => 2.0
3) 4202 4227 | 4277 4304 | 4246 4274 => -0.8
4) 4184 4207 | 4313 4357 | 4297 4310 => 3.6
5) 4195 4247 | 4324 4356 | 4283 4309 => 4.6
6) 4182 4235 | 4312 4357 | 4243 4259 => 0.6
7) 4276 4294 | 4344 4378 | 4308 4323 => 1.7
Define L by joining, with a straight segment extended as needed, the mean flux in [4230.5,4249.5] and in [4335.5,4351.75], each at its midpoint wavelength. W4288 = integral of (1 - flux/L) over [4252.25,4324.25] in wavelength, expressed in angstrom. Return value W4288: 7.7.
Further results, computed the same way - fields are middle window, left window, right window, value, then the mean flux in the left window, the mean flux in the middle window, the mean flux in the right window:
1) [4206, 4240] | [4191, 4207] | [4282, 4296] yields -2.48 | 19.8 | 21.5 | 20.5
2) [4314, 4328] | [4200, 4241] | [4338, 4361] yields 1.43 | 21.3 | 21.1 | 24.2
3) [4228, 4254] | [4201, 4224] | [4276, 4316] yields -0.60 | 21.4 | 21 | 18.8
